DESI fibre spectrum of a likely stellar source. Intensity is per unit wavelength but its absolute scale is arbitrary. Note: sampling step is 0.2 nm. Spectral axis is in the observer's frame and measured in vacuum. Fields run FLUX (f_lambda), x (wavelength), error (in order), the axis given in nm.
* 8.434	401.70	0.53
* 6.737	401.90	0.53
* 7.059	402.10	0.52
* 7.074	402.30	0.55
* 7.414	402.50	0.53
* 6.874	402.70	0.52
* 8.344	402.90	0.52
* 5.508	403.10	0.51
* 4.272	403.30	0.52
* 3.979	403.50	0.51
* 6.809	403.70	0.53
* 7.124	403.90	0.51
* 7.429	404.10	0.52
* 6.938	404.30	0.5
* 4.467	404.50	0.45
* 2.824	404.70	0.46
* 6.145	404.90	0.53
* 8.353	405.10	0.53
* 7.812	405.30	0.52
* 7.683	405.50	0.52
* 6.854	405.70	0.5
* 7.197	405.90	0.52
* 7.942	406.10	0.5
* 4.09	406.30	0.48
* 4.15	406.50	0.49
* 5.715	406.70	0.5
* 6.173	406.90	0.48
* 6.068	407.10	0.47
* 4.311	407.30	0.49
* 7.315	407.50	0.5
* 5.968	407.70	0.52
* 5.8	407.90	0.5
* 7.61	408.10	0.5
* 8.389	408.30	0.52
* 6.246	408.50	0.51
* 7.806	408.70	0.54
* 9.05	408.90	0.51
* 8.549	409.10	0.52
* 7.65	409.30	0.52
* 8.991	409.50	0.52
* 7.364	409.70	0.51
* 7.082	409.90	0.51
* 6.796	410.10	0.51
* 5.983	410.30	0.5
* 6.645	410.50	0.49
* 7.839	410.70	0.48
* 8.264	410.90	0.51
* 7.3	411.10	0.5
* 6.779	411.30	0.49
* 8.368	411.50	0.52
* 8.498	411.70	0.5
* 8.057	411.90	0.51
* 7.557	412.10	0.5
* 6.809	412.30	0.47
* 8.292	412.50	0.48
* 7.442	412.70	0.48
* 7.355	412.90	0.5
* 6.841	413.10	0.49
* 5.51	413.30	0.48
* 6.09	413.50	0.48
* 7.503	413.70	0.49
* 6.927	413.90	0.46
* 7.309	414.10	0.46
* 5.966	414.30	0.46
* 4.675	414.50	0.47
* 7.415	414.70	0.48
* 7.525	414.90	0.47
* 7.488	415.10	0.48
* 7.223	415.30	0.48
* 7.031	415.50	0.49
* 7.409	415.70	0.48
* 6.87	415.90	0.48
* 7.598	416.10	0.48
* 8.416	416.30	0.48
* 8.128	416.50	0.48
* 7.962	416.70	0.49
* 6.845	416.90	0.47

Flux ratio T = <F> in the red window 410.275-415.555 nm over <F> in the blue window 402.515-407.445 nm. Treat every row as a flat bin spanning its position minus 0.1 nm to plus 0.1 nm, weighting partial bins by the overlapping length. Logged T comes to 1.16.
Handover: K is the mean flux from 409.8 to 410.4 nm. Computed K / 6.62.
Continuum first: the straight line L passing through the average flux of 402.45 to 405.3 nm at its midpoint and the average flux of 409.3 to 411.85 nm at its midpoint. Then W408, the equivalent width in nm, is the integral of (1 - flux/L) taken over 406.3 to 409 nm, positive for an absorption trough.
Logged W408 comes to 0.21 nm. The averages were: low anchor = 6.21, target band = 6.42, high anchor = 7.51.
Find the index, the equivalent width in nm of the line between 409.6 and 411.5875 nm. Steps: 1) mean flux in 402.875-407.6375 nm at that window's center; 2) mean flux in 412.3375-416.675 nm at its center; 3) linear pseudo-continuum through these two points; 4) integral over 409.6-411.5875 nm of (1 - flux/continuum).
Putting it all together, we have -0.16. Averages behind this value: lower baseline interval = 6.11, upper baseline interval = 7.11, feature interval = 7.23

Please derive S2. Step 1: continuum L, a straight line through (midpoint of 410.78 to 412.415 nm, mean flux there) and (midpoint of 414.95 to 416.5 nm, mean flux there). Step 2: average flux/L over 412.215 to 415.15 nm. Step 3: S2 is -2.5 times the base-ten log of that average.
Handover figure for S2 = 0.110 mag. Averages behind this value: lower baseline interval 7.71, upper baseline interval 7.48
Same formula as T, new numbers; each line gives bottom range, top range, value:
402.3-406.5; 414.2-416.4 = 1.11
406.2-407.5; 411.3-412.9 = 1.48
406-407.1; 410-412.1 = 1.32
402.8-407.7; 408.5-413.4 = 1.22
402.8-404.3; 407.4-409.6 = 1.21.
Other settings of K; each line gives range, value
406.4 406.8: 4.93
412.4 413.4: 7.09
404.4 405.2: 5.45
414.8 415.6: 7.32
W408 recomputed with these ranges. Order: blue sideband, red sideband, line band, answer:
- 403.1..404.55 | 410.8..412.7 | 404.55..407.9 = 0.161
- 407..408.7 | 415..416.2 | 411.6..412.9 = -0.148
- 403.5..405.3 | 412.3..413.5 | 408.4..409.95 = -0.284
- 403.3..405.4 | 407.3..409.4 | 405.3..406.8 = 0.055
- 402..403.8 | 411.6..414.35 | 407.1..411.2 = -0.206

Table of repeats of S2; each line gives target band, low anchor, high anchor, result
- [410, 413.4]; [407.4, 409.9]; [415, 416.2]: 0.016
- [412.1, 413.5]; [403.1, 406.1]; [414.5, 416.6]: 0.014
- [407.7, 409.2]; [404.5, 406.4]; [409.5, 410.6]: -0.111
